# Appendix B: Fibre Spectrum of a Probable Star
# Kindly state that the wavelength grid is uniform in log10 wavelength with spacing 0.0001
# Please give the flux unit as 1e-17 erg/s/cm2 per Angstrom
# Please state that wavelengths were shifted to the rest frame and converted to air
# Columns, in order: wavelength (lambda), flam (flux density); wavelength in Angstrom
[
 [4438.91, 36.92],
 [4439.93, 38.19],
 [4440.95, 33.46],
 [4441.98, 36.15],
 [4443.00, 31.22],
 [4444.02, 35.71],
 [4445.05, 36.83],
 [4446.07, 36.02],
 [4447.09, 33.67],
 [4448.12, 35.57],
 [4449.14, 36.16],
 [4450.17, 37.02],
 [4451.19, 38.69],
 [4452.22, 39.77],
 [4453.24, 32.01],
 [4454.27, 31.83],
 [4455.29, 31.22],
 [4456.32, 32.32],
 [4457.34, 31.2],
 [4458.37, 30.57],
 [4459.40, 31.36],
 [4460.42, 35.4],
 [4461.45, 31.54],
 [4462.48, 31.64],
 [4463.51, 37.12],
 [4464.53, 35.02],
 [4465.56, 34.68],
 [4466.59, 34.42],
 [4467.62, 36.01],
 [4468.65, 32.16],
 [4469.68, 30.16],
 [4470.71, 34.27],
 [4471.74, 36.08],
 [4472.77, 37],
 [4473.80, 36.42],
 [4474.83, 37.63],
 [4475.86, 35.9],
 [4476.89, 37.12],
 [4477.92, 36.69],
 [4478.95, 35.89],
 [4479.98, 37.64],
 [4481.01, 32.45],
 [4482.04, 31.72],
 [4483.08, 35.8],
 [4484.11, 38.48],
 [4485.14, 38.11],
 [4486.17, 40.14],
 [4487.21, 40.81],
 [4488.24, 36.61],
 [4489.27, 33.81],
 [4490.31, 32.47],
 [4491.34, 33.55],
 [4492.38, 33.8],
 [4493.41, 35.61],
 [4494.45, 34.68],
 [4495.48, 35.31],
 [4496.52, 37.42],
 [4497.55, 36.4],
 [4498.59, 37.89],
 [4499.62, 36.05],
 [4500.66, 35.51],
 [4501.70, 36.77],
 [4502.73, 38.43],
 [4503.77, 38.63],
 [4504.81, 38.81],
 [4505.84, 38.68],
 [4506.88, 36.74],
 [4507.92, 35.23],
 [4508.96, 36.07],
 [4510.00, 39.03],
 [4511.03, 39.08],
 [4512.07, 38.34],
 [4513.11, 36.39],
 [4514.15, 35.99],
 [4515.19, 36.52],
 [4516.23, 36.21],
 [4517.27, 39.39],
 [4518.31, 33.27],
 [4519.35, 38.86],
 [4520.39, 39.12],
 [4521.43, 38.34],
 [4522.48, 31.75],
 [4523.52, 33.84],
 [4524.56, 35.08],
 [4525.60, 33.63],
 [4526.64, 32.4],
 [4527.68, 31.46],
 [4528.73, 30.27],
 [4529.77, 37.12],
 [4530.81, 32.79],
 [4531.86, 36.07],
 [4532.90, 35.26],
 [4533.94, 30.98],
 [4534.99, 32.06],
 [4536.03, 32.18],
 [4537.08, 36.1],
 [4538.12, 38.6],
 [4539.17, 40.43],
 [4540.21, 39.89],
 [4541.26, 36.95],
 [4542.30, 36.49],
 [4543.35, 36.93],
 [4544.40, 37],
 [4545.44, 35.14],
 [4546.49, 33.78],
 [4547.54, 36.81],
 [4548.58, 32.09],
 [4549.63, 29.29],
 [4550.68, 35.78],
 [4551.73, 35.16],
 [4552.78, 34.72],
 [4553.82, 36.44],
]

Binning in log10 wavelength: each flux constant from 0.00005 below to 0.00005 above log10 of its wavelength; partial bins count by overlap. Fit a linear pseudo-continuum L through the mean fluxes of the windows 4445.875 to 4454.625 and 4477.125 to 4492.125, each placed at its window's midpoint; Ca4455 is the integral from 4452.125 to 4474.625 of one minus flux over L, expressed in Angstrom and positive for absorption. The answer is 1.3 Angstrom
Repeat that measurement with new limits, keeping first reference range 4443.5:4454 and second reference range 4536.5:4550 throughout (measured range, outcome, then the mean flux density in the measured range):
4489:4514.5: -0.25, 36.5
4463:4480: 0.28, 35.5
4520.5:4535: 0.92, 33.8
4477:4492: 0.03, 36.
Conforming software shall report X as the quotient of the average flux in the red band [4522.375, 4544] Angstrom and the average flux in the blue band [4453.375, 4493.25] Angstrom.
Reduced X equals 1.00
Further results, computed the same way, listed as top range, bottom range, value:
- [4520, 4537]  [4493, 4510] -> 0.92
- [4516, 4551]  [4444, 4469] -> 1.02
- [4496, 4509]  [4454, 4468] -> 1.12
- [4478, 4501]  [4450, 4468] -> 1.06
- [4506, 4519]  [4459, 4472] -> 1.09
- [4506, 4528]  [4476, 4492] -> 1.00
